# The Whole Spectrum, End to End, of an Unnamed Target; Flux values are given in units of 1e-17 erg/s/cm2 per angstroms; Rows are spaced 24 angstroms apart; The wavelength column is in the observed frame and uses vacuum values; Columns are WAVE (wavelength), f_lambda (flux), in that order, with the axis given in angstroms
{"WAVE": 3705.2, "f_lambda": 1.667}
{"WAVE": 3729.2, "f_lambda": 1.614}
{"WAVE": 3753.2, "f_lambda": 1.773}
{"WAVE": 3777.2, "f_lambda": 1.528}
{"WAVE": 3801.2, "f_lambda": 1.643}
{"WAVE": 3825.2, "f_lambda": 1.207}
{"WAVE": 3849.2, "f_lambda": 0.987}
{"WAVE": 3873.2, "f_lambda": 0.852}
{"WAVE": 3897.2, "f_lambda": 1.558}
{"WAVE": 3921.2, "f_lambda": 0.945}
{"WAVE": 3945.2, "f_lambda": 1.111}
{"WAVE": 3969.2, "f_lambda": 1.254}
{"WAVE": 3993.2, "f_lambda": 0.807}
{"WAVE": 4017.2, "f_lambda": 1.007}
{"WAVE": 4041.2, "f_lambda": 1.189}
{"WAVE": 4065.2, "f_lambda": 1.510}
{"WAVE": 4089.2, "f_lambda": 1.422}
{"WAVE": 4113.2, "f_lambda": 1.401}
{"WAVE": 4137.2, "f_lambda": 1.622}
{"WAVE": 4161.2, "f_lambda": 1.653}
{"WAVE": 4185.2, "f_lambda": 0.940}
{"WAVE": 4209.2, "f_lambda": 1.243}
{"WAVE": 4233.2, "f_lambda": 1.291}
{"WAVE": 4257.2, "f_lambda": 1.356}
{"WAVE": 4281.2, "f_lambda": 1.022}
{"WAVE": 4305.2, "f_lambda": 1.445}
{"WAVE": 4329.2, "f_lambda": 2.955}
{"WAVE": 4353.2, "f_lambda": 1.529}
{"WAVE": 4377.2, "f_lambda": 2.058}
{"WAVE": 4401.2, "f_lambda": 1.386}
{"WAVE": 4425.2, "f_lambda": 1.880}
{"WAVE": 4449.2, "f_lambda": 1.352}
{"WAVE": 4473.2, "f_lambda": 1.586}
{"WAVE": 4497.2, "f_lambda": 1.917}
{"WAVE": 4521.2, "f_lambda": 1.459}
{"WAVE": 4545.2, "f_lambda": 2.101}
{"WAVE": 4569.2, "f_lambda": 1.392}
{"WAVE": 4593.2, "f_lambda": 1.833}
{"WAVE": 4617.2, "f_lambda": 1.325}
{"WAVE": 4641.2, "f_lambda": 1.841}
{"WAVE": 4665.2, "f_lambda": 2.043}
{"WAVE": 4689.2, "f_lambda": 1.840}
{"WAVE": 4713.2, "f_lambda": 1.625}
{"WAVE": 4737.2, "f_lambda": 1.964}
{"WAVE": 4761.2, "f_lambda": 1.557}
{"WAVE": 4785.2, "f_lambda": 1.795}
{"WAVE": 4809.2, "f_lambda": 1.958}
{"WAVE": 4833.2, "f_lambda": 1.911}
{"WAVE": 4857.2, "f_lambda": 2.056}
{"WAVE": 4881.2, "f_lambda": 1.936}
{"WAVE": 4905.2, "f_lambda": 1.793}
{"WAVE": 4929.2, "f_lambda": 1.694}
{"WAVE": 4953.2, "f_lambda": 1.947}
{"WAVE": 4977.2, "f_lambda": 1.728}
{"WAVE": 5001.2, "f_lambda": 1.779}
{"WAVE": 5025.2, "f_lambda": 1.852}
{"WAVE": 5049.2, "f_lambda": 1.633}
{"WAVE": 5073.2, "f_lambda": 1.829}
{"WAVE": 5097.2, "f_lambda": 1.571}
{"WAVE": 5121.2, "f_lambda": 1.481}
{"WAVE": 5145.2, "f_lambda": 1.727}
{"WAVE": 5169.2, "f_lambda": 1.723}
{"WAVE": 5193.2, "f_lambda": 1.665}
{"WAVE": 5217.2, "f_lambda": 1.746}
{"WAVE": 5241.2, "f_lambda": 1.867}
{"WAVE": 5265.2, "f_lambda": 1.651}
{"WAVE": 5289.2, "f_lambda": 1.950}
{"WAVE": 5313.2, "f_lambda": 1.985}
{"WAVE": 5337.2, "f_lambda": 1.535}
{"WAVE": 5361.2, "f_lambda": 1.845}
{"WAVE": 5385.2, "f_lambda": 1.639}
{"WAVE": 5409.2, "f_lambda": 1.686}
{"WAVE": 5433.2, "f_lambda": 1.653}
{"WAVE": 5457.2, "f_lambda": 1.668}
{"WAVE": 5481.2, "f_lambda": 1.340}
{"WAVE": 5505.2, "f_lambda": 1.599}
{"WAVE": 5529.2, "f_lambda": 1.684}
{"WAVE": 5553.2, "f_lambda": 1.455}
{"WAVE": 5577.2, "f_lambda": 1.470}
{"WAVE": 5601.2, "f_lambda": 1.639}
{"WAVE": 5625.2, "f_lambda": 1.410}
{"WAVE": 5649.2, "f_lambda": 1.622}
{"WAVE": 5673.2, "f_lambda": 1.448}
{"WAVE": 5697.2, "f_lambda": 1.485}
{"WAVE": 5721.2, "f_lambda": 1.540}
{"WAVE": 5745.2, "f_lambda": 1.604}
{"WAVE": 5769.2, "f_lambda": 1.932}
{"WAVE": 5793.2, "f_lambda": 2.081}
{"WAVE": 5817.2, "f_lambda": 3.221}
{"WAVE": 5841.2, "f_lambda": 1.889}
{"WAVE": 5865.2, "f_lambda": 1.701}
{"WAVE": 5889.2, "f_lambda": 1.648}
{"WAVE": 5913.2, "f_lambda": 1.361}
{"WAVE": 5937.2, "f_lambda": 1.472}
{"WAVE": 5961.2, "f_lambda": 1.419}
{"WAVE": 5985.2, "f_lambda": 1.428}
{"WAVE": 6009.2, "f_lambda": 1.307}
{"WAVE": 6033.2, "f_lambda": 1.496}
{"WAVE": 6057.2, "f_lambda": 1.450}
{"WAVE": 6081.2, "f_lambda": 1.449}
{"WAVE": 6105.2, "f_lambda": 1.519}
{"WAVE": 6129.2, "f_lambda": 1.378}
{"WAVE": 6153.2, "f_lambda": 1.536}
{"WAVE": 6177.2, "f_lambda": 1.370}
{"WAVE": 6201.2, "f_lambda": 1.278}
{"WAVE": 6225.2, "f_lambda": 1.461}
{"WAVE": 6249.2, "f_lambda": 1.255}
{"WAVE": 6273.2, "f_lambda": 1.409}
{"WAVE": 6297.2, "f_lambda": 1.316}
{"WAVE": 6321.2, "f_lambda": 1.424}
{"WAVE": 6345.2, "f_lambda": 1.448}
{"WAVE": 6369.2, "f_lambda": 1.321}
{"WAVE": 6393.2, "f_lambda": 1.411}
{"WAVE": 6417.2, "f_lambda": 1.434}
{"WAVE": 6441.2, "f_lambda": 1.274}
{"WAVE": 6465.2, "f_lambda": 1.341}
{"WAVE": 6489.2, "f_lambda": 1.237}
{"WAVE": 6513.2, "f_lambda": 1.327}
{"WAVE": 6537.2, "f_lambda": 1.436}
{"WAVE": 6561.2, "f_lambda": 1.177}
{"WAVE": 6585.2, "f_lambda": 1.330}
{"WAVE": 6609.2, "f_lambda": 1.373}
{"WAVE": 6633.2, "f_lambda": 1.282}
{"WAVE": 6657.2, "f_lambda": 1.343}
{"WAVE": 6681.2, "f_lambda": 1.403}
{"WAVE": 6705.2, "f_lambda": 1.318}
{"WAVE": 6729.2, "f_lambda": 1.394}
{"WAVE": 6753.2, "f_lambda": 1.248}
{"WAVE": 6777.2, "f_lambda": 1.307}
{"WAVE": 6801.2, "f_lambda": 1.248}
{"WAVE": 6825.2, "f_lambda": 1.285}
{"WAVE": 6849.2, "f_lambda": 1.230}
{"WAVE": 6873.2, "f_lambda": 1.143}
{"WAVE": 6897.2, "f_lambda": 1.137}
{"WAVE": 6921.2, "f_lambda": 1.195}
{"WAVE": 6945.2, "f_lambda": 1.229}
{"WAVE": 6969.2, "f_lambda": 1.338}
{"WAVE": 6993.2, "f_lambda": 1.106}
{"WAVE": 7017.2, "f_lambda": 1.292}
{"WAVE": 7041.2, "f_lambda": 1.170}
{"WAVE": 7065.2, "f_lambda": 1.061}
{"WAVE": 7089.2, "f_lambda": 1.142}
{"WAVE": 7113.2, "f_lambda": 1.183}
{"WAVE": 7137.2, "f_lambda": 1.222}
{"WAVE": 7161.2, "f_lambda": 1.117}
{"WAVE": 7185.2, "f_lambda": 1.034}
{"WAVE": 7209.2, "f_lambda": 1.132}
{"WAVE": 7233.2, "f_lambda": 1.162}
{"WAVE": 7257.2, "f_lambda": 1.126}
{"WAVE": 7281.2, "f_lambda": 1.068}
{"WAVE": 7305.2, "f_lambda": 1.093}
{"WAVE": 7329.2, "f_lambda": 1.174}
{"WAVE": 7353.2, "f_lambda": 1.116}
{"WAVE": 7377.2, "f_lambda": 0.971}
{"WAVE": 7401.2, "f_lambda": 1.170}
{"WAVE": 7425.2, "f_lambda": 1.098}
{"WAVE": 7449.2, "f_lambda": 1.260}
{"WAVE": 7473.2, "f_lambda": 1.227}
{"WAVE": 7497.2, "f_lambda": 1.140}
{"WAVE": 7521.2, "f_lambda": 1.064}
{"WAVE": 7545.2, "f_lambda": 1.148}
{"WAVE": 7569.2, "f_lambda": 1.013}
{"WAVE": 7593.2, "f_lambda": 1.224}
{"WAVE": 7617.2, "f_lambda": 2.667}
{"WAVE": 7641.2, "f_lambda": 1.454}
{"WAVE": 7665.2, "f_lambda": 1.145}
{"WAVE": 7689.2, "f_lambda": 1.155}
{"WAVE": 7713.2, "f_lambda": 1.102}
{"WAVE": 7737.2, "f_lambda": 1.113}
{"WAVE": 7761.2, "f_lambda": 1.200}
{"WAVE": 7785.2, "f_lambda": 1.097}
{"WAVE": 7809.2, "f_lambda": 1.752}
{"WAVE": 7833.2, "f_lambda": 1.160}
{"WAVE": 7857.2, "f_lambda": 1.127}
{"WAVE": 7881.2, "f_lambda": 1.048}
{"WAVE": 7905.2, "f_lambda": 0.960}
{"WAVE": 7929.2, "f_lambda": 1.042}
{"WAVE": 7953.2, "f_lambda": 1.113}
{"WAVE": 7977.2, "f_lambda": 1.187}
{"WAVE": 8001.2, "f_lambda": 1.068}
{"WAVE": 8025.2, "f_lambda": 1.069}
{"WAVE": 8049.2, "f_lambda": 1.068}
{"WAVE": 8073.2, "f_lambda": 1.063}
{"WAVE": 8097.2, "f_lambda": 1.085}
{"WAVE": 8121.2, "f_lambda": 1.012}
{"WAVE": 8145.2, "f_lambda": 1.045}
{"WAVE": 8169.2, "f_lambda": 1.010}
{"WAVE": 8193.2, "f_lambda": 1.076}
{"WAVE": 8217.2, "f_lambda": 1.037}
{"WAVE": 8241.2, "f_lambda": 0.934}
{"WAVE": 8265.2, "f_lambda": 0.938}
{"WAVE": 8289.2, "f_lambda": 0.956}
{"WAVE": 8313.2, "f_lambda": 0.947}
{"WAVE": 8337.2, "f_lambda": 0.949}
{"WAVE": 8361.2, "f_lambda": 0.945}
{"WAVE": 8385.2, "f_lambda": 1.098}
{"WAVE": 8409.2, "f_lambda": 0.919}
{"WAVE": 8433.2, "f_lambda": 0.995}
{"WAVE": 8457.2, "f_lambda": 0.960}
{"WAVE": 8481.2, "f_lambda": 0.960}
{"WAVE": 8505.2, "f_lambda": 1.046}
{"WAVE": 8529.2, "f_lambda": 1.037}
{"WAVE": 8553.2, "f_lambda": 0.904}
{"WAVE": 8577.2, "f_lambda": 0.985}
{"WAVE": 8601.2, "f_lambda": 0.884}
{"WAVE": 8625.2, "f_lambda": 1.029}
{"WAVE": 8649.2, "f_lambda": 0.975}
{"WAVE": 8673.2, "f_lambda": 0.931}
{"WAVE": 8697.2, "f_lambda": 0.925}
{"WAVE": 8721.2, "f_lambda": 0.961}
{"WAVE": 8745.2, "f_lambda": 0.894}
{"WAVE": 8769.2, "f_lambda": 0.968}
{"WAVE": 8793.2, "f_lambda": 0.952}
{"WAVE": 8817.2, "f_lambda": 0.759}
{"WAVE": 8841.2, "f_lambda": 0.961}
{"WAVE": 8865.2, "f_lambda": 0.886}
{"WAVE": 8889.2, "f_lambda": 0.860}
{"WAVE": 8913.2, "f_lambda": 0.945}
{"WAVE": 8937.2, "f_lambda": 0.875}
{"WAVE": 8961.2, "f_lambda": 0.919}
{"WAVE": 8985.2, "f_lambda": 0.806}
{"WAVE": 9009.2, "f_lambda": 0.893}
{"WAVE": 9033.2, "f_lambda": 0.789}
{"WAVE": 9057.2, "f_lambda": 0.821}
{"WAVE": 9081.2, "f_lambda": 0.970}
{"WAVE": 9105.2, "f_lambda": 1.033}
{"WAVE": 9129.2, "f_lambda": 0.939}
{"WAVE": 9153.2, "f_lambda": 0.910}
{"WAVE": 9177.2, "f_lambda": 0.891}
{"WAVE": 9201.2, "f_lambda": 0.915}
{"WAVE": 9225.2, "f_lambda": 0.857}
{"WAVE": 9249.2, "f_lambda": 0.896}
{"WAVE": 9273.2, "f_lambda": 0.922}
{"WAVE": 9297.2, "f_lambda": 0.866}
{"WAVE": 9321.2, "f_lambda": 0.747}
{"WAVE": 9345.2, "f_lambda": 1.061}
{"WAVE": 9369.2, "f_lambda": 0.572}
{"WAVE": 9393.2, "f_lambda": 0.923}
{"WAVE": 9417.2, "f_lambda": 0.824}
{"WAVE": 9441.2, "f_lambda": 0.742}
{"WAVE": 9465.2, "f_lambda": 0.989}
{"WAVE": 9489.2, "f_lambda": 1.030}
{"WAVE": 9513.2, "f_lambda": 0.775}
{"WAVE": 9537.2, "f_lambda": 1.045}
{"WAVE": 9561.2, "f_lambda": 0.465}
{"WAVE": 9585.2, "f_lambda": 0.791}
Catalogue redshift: 0.161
